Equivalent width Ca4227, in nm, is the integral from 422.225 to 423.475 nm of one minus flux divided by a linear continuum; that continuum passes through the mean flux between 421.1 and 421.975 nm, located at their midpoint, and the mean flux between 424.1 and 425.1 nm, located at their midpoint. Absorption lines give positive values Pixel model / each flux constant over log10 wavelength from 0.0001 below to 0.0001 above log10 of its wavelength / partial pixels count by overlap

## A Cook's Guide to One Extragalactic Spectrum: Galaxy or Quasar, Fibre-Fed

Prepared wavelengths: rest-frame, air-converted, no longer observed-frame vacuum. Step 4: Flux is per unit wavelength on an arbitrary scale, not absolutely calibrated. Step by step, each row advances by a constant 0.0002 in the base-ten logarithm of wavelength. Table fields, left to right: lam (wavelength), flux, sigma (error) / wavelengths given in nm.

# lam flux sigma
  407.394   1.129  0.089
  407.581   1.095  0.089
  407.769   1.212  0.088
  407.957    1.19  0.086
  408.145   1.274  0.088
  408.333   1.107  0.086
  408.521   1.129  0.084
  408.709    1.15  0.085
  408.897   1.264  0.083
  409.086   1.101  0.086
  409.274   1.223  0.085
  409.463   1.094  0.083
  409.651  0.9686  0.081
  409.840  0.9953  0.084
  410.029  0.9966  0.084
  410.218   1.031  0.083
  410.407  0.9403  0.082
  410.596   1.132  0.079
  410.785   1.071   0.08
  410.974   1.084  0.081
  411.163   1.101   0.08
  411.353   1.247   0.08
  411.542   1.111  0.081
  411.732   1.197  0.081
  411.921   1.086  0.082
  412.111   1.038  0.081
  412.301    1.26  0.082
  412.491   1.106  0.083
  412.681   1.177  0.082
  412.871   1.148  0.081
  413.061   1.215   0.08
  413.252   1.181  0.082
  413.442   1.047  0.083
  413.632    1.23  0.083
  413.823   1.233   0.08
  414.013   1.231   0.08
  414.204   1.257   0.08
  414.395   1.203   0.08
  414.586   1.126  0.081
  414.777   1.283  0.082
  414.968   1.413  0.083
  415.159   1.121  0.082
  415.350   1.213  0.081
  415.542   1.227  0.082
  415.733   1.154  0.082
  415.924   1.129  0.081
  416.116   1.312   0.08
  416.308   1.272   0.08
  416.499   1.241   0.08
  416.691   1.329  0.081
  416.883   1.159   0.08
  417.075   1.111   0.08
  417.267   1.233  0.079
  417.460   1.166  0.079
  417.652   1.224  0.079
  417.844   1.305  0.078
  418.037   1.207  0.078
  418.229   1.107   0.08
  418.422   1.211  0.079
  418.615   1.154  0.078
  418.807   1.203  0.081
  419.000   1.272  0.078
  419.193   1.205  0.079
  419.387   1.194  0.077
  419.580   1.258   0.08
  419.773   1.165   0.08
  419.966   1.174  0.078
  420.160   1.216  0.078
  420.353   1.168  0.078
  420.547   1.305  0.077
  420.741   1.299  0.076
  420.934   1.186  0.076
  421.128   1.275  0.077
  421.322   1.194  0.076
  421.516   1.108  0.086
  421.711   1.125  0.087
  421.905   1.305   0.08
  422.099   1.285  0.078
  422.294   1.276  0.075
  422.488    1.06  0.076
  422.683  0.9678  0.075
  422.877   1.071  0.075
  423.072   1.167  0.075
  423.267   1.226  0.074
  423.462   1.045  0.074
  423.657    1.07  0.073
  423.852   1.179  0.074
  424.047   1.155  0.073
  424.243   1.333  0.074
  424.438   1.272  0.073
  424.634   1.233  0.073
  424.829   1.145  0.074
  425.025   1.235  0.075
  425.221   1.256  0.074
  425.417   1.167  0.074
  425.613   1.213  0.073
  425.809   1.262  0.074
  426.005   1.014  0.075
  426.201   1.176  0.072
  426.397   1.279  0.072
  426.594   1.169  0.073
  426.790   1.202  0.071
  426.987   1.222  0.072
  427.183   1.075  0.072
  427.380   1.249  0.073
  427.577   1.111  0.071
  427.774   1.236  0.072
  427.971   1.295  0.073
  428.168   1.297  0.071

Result 0.10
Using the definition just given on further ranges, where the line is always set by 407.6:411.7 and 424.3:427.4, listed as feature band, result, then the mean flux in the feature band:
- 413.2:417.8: -0.272 nm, 1.21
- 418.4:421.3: -0.125 nm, 1.22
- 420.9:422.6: -0.032 nm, 1.2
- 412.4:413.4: -0.024 nm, 1.16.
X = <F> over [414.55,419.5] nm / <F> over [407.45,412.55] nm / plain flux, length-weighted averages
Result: 1.1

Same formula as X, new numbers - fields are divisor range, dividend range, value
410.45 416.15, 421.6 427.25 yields 1.00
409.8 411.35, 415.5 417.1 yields 1.15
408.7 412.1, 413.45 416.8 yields 1.12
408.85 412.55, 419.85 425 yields 1.08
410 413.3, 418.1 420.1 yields 1.07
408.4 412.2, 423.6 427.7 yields 1.09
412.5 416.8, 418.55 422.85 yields 0.99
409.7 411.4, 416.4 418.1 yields 1.15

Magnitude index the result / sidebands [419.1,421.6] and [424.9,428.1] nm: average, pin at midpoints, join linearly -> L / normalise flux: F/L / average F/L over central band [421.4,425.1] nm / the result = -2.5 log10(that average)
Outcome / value 0.031 mag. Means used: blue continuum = 1.21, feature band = 1.17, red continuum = 1.2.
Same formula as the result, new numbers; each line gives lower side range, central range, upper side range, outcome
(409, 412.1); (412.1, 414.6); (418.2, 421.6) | -0.06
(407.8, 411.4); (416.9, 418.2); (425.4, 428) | -0.05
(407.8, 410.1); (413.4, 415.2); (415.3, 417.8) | -0.03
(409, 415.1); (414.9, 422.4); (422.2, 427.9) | -0.05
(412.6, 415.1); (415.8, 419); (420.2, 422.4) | 0.01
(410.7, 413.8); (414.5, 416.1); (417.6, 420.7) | -0.04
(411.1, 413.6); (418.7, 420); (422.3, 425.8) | -0.05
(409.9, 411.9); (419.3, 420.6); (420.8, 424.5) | -0.05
